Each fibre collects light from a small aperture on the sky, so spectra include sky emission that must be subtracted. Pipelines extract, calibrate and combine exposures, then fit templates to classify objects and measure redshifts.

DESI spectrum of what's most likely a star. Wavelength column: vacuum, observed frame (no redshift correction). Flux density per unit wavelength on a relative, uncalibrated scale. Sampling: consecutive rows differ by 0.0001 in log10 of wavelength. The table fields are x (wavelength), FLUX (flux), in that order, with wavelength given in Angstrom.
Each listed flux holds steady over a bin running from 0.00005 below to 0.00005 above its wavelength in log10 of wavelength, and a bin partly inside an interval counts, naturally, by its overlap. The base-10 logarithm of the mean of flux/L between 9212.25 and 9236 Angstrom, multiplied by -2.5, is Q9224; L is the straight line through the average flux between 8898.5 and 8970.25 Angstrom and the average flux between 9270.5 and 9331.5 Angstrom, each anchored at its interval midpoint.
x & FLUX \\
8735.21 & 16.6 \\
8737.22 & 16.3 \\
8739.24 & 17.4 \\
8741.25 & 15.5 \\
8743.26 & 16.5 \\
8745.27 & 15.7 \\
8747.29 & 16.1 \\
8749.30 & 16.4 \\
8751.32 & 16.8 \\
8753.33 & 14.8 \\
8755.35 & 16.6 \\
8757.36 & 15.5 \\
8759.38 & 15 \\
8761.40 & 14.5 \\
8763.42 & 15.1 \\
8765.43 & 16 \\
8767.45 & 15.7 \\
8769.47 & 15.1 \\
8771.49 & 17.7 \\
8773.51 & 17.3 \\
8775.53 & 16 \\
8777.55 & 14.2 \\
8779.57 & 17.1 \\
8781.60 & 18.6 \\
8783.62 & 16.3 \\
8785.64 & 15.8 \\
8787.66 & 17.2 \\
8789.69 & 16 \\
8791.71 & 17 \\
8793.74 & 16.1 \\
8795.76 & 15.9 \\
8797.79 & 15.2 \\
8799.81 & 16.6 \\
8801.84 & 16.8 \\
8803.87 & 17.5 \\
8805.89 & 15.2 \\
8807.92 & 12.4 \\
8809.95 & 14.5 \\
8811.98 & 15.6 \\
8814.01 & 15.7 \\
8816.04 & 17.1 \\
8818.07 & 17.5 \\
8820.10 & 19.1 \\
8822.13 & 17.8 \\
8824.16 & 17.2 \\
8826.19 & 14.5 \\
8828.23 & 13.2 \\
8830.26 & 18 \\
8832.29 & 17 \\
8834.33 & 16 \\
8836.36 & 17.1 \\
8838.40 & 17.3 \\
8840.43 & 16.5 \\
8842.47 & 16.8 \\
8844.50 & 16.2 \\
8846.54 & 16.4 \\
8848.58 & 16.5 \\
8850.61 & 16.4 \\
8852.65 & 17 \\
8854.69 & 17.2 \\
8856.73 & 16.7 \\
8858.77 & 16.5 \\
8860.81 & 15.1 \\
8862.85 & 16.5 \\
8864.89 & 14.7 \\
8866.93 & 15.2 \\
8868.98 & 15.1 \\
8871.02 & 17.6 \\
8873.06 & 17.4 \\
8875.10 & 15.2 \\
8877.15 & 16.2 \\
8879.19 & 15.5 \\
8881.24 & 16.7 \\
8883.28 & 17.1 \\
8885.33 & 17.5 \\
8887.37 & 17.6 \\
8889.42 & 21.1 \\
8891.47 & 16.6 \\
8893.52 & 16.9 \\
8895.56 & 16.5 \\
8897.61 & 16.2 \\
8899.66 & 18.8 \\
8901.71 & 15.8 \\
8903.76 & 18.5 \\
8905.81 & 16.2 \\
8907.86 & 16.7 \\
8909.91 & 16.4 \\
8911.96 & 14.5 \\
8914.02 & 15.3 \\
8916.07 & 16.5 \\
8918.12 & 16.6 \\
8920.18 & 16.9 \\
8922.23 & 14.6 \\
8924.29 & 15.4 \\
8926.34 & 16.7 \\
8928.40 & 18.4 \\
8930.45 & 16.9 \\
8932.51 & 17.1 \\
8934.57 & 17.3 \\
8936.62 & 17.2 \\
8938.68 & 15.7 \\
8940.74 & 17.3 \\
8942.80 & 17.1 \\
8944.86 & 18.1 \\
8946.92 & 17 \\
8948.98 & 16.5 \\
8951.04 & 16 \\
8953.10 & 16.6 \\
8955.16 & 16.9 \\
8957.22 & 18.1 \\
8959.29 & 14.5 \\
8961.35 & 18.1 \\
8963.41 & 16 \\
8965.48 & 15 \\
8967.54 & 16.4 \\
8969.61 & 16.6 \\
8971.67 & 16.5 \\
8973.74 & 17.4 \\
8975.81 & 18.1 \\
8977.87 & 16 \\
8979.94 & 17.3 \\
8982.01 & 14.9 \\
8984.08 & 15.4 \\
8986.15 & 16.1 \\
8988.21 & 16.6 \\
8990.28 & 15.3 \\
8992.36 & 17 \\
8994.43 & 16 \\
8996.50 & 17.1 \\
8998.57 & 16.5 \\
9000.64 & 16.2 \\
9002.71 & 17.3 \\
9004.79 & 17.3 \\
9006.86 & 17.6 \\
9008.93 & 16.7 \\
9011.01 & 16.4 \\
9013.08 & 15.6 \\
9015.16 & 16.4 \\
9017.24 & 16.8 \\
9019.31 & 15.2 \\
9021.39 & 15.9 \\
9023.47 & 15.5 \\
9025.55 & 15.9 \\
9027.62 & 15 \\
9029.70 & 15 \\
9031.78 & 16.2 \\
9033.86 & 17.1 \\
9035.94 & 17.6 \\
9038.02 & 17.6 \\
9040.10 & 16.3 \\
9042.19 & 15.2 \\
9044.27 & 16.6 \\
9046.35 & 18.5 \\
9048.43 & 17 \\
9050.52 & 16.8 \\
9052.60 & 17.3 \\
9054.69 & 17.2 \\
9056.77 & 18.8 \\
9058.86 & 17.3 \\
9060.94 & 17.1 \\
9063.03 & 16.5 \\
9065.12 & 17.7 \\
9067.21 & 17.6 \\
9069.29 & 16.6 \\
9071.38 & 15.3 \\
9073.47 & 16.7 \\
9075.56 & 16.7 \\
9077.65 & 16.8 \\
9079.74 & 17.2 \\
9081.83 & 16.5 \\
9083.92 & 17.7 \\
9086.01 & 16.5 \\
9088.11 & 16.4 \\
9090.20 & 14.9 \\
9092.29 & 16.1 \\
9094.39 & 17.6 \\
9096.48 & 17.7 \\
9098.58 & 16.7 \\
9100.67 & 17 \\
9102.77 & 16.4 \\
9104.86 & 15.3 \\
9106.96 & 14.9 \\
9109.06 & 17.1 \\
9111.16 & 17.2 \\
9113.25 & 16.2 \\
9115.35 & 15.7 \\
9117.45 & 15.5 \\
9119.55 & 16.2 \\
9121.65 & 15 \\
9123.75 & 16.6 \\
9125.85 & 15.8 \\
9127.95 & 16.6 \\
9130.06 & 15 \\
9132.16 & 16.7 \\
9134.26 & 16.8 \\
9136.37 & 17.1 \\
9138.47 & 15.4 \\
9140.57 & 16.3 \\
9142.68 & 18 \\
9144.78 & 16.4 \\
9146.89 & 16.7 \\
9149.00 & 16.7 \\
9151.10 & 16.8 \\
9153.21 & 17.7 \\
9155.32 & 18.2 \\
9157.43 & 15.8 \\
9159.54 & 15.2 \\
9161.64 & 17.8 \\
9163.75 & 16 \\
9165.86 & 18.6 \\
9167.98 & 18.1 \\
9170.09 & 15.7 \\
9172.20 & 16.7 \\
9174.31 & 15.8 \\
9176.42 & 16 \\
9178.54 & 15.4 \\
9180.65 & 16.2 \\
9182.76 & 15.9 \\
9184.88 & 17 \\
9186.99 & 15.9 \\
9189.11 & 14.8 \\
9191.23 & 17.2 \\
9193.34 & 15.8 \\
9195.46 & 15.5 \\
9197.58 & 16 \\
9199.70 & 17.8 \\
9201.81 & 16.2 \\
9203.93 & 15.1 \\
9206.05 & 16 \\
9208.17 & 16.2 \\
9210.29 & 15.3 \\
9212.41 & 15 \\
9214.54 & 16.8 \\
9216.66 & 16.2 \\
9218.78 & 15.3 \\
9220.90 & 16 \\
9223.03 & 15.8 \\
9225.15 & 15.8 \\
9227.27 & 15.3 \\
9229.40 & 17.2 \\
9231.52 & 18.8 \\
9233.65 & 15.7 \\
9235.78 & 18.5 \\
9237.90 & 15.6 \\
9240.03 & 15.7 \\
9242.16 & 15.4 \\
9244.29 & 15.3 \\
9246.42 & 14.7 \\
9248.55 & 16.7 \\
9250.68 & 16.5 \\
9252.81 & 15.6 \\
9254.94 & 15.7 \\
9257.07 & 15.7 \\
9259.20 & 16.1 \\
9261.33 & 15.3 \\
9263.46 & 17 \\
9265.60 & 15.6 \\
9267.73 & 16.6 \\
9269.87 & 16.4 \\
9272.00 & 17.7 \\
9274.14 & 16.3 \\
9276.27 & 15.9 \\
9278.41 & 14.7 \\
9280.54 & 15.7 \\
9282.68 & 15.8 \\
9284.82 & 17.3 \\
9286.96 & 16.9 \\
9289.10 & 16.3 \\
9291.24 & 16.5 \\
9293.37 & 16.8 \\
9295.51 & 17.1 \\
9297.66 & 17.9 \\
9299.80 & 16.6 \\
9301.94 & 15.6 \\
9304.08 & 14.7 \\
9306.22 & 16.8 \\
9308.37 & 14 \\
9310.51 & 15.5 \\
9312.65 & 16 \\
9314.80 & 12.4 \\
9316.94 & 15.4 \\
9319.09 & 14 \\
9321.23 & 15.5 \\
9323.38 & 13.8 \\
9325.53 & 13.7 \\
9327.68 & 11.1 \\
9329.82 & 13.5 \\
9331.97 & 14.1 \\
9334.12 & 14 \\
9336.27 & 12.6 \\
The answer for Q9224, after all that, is -0.04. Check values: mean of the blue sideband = 16.6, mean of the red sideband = 15.5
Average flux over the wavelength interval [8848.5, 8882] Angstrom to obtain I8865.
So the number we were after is 16.2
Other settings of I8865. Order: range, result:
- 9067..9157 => 16.5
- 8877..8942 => 16.8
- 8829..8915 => 16.6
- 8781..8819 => 16.1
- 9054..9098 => 16.9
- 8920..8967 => 16.7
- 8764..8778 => 16.1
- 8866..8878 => 16.1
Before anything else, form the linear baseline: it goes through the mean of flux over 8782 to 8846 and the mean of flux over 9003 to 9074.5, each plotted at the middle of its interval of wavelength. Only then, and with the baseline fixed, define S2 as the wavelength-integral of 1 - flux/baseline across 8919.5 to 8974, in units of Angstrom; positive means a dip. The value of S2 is -0.5 Angstrom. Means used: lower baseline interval 16.3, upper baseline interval 16.7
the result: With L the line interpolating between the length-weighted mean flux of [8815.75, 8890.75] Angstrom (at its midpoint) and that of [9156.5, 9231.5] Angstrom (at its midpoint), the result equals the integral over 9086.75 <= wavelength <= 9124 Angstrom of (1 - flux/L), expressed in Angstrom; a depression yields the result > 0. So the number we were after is 0.2 Angstrom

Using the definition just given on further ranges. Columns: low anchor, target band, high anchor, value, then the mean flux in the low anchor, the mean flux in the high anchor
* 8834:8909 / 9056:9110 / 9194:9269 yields -1.3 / 16.7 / 16.1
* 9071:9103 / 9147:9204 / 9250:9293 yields -0.1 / 16.7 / 16.2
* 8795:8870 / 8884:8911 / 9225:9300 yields -1.8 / 16.2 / 16.3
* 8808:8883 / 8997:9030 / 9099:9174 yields 0.3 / 16.3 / 16.5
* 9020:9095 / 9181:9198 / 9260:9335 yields 0.0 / 16.7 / 15.5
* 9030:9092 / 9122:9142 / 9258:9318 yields 0.4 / 16.9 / 16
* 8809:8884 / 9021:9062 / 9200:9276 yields -1.2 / 16.4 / 16.1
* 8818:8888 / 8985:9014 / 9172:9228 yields -0.5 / 16.5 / 16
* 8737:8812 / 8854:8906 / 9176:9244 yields -2.2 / 16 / 16.1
